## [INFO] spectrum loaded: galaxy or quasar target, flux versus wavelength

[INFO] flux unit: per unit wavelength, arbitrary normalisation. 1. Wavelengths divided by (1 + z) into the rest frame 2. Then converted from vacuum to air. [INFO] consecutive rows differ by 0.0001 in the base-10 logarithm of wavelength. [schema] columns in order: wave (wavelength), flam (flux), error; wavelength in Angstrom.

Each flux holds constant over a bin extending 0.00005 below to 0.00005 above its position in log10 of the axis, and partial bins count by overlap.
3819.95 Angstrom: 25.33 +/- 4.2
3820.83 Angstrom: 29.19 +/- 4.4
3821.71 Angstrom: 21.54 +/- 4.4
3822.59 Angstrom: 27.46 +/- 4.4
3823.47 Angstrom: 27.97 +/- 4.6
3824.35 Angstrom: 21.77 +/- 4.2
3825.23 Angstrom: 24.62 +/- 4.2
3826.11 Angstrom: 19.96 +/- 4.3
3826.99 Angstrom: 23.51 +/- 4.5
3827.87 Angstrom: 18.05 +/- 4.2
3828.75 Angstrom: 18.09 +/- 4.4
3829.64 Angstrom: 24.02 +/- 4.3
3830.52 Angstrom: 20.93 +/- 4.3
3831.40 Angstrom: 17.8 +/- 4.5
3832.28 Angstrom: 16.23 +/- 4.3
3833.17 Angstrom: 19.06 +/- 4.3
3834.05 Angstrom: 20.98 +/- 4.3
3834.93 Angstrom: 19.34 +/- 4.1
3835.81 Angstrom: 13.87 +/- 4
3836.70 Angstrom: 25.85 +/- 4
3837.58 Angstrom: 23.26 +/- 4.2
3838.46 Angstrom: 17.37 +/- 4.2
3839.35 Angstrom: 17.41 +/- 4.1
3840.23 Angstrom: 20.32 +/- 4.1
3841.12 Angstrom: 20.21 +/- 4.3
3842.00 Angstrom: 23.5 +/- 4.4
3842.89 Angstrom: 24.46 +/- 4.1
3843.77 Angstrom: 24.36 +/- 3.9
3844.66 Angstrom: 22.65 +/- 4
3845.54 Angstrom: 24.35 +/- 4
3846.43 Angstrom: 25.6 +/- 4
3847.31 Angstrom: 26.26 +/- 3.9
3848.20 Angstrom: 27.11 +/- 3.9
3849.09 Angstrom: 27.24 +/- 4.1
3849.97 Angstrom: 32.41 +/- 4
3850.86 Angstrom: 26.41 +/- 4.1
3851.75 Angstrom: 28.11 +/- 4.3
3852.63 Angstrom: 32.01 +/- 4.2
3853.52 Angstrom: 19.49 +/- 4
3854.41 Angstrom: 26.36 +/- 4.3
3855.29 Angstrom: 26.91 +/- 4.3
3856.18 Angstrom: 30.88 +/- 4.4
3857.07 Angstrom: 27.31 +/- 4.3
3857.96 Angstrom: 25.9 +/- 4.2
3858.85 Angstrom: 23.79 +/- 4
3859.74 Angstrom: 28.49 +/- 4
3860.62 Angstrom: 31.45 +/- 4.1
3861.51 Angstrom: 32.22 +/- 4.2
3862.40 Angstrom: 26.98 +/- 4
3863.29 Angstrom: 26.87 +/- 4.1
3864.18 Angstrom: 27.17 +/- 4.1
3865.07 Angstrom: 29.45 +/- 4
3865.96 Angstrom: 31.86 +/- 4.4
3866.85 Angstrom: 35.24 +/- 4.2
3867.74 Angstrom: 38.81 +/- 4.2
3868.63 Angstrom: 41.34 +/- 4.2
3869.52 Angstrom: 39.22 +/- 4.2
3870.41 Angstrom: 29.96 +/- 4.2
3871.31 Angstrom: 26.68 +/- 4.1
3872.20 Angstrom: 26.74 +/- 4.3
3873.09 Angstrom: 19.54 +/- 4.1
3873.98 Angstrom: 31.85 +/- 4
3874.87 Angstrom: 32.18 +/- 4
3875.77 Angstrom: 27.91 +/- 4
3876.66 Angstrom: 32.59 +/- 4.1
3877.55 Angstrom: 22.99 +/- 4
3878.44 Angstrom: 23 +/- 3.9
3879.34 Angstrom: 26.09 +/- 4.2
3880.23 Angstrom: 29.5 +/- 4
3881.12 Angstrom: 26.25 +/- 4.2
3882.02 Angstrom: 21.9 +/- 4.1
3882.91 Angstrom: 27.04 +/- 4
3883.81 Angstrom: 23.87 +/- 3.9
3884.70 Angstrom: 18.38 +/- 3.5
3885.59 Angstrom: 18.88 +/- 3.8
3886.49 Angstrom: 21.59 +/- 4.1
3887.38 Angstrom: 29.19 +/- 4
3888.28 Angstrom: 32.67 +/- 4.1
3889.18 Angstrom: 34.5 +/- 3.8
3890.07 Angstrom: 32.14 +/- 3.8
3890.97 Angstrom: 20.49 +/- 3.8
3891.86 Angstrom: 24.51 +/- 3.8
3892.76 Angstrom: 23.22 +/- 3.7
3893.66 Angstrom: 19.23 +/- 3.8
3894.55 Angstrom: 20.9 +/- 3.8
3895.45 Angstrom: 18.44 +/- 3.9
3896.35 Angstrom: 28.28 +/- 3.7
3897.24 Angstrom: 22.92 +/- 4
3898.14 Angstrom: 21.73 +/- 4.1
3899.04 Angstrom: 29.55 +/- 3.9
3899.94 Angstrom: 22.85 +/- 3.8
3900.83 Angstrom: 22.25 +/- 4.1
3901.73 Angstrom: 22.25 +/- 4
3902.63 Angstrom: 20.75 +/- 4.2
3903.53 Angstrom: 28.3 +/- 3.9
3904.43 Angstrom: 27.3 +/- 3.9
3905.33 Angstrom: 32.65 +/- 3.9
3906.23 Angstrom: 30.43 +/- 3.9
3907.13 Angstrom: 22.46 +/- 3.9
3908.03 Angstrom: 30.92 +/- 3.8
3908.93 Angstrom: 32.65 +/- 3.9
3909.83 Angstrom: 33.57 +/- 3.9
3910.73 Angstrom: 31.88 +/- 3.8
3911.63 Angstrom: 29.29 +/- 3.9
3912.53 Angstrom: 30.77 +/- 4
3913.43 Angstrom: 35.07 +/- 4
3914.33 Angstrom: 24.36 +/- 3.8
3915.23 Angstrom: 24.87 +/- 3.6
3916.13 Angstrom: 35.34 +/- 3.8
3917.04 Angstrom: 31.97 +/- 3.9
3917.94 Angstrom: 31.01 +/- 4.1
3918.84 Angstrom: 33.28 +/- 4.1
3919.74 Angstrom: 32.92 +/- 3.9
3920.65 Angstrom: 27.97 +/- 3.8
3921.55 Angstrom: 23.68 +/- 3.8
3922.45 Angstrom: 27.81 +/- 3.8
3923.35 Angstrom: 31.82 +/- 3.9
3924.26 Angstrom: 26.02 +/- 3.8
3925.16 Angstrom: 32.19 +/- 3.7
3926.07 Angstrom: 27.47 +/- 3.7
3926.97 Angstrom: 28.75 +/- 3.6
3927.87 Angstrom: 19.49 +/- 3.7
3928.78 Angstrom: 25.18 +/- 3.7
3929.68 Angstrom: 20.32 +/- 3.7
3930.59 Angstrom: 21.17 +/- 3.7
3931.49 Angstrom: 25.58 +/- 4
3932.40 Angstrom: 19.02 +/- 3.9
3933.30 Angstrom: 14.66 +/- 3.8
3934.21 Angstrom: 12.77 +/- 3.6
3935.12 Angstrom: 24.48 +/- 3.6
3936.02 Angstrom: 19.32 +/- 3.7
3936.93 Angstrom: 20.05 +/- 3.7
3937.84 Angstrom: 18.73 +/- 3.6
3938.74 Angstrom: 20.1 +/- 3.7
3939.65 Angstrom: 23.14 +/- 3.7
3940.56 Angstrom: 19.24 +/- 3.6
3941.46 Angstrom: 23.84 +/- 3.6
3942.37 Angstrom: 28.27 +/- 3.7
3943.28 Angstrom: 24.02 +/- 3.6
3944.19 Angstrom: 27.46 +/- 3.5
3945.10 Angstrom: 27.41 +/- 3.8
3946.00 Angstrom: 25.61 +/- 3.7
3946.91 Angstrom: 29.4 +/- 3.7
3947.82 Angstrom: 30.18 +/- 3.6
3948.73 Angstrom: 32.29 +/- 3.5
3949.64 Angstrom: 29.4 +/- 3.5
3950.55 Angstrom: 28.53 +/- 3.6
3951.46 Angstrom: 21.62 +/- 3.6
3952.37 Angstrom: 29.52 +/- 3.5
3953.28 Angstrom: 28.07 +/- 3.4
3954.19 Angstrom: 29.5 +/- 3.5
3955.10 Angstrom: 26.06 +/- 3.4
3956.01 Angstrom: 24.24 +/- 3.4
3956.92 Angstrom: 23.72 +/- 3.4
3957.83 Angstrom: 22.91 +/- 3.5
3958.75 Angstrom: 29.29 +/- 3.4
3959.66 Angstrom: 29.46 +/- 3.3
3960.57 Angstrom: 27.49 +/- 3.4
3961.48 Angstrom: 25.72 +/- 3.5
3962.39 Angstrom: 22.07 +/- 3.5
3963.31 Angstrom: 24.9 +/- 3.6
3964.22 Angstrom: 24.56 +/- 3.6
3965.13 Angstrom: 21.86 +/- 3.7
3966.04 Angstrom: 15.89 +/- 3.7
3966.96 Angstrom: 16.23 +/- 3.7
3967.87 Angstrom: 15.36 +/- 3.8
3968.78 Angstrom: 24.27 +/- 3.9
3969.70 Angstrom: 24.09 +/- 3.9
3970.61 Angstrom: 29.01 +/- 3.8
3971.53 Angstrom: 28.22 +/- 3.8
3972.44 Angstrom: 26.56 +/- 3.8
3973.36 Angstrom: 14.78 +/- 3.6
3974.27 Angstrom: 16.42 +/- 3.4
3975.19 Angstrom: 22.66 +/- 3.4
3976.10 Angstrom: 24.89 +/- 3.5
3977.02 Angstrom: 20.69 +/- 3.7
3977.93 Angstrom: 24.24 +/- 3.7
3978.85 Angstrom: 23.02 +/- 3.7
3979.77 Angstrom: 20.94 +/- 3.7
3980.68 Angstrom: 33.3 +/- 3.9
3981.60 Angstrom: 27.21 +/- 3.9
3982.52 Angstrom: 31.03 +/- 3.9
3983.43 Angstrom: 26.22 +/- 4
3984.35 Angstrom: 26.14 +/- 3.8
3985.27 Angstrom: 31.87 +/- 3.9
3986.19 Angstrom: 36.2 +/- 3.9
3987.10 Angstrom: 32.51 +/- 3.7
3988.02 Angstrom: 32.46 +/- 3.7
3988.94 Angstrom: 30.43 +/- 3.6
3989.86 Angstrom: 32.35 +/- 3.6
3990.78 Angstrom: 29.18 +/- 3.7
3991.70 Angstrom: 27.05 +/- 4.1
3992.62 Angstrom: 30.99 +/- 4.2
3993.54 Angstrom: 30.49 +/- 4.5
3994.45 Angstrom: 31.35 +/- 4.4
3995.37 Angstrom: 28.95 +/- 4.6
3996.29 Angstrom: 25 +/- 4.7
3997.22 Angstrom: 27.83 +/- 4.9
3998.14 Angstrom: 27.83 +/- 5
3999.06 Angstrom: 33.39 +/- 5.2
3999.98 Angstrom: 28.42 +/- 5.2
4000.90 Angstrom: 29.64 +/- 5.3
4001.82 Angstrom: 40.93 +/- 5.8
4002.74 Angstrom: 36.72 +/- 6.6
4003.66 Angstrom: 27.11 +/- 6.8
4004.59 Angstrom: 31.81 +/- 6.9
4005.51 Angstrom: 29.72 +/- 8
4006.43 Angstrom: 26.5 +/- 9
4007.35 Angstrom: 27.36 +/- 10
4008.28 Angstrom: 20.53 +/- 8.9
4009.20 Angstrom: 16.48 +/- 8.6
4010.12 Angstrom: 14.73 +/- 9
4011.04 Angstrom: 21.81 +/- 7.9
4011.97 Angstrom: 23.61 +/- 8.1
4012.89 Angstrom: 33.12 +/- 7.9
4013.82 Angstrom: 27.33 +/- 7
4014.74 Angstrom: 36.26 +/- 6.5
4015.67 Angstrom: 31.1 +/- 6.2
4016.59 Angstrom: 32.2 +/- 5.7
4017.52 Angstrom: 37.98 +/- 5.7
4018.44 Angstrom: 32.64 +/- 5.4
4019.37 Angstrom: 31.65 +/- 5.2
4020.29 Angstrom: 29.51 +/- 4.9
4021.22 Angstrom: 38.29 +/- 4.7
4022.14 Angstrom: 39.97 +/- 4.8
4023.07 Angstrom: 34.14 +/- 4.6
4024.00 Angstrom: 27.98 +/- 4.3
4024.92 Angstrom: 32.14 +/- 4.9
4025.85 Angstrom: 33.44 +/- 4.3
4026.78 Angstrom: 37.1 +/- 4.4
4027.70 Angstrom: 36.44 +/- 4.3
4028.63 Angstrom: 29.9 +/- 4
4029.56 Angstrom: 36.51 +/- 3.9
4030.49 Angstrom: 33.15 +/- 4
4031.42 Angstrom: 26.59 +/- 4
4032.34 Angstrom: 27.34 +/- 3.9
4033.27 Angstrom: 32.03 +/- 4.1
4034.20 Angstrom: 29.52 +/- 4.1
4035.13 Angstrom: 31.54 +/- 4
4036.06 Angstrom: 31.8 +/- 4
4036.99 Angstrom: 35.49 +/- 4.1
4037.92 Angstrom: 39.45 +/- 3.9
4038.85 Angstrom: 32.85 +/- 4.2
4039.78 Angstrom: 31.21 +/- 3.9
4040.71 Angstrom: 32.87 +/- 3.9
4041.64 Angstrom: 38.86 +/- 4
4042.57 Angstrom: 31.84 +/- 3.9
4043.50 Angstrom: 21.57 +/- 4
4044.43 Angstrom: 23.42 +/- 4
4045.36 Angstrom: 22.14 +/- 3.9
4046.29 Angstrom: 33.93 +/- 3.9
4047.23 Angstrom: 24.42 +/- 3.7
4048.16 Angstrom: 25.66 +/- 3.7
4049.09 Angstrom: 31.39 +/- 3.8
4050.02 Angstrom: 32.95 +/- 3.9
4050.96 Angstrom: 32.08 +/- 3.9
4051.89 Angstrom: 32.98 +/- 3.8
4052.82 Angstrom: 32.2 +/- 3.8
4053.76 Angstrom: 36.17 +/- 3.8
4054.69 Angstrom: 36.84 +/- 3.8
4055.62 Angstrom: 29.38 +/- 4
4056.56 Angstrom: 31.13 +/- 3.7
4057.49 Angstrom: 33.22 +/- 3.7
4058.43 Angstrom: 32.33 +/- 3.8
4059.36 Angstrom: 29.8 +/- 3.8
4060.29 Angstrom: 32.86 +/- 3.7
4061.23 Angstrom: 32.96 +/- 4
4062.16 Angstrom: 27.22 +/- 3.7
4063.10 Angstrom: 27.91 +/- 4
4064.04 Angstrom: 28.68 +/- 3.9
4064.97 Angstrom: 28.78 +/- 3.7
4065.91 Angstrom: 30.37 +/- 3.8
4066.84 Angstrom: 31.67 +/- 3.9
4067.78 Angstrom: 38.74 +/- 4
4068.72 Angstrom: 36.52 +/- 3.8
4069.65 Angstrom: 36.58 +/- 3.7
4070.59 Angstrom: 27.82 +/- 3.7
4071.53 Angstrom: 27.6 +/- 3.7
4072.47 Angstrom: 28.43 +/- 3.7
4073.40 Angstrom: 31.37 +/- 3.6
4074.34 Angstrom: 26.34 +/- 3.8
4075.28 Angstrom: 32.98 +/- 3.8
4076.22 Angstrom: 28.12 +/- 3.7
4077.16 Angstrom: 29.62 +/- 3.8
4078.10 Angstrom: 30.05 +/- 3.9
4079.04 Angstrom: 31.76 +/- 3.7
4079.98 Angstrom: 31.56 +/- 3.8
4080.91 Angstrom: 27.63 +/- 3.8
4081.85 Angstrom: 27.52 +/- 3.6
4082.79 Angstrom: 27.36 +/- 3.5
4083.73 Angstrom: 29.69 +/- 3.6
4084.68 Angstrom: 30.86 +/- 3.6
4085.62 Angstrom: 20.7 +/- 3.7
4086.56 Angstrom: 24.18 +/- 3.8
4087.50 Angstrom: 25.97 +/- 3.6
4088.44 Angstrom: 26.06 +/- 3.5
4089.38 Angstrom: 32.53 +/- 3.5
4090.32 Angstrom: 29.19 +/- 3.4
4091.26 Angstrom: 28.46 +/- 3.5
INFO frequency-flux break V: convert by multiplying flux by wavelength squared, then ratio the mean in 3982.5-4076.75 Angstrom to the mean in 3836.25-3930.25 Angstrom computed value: 1.2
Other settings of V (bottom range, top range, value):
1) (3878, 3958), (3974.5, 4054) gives 1.22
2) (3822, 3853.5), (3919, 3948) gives 1.12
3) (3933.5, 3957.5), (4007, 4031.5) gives 1.28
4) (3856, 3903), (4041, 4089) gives 1.22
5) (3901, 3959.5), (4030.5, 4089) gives 1.23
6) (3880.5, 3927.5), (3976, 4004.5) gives 1.13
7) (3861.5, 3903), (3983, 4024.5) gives 1.19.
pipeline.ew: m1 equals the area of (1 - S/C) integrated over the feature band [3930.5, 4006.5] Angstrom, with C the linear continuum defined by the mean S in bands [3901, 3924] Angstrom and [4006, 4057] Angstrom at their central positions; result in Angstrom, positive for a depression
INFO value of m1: 9.9 Angstrom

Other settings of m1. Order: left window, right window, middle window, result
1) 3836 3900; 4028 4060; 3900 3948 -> 3.1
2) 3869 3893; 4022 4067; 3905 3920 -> -1.6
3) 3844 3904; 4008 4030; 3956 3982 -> 5.2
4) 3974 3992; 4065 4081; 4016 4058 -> -3.5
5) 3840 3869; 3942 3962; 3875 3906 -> 2.6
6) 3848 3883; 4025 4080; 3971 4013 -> 4.2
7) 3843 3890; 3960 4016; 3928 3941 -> 3.3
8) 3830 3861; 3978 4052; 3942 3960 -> 0.3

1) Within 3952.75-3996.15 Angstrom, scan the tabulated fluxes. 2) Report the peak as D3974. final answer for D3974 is 36.2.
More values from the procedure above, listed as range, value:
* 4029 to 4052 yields 39.45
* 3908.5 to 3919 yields 35.34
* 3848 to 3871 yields 41.34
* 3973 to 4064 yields 40.93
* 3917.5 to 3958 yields 33.28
